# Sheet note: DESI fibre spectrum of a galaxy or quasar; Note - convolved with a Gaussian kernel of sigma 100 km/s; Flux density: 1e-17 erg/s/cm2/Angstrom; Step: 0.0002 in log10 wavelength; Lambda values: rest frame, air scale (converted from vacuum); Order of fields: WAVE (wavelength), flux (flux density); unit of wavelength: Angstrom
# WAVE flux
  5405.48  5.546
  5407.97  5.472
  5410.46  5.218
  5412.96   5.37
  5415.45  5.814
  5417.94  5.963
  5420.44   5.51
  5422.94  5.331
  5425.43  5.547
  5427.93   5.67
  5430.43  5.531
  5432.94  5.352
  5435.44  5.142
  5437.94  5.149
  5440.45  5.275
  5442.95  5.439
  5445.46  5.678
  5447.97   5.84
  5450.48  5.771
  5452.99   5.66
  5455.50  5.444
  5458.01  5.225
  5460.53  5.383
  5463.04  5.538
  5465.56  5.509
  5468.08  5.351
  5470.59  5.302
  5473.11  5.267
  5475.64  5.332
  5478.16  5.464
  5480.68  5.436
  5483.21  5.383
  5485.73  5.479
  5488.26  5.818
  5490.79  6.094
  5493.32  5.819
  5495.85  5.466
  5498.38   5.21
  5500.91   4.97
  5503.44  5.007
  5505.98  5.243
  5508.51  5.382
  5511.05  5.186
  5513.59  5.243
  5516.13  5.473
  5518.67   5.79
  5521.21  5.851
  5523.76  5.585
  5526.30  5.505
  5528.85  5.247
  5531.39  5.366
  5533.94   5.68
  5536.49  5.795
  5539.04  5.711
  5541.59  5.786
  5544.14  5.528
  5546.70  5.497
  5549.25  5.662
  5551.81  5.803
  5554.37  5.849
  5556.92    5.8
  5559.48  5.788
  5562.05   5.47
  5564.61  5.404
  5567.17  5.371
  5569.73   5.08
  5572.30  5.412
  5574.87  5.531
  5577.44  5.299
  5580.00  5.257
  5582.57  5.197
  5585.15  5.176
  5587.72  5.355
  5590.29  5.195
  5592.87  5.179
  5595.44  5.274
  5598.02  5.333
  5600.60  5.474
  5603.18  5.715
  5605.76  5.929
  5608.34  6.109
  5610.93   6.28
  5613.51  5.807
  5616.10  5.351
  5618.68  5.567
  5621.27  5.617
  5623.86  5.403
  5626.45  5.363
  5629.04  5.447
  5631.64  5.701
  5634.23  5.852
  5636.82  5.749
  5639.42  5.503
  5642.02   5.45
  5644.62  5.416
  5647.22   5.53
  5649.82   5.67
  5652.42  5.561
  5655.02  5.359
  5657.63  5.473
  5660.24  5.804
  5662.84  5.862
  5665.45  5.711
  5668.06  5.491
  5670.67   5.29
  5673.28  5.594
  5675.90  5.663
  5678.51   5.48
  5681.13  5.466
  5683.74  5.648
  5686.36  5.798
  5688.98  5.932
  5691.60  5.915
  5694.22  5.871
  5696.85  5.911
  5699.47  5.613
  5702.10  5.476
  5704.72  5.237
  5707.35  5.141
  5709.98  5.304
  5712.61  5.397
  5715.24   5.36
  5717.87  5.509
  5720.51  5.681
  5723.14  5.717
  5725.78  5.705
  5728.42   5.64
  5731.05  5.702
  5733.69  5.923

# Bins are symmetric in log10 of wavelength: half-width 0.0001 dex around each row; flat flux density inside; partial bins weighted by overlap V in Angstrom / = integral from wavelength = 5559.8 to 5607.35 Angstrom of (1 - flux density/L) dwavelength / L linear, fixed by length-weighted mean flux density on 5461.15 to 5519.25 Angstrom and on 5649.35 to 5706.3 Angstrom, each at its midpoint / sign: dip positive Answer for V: 1.2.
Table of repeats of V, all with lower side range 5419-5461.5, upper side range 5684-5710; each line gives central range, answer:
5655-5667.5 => -0.1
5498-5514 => 1.0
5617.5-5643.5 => 0.1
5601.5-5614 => -0.9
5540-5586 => 0.4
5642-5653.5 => 0.1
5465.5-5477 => 0.3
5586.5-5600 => 0.7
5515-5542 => -0.4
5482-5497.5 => -0.5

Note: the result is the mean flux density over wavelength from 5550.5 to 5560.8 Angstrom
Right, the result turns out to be 5.8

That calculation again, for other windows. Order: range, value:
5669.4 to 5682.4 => 5.5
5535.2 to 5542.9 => 5.77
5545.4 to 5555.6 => 5.7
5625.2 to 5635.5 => 5.59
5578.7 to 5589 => 5.25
